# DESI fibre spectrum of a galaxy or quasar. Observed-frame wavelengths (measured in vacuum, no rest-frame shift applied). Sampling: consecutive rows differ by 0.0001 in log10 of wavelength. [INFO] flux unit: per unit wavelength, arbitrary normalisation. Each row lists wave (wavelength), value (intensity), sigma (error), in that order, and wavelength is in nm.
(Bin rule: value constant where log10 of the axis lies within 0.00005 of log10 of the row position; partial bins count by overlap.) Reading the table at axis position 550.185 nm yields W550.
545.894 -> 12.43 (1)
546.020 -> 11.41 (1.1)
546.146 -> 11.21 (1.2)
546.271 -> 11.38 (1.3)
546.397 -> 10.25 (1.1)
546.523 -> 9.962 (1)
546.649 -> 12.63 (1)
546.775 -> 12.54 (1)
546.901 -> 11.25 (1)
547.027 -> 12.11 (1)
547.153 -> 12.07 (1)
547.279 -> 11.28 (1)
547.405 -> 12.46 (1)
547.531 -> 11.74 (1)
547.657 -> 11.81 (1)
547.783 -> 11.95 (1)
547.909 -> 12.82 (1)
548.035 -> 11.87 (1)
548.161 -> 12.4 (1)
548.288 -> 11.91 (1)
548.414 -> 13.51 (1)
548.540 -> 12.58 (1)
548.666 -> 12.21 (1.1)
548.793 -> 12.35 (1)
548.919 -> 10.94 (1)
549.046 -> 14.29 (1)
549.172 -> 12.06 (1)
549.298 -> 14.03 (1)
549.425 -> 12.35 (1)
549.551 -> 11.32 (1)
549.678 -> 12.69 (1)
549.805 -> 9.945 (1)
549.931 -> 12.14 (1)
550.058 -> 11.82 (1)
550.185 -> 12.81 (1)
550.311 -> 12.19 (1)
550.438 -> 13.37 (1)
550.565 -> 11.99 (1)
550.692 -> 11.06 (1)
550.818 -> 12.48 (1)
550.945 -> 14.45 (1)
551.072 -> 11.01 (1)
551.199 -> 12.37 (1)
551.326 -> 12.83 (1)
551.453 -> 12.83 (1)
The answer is 12.81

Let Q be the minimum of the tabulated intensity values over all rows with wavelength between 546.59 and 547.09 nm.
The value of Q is 11.25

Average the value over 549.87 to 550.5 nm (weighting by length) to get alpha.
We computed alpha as 12.5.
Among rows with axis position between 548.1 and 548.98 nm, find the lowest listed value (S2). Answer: 10.94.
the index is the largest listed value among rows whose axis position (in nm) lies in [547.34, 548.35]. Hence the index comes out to 12.82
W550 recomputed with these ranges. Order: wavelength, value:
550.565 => 11.99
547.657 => 11.81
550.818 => 12.48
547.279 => 11.28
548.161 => 12.4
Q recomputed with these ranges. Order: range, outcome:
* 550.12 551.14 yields 11.01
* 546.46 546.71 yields 9.962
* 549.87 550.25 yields 11.82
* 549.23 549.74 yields 11.32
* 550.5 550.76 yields 11.06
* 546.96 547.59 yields 11.28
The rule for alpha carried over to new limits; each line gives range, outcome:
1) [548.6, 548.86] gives 12.3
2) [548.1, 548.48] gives 12.6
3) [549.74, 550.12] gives 11.3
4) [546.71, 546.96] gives 11.9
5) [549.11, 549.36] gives 13.1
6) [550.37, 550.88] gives 12.2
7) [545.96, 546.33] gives 11.3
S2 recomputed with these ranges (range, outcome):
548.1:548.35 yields 11.91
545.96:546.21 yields 11.21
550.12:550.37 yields 12.19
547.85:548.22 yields 11.87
